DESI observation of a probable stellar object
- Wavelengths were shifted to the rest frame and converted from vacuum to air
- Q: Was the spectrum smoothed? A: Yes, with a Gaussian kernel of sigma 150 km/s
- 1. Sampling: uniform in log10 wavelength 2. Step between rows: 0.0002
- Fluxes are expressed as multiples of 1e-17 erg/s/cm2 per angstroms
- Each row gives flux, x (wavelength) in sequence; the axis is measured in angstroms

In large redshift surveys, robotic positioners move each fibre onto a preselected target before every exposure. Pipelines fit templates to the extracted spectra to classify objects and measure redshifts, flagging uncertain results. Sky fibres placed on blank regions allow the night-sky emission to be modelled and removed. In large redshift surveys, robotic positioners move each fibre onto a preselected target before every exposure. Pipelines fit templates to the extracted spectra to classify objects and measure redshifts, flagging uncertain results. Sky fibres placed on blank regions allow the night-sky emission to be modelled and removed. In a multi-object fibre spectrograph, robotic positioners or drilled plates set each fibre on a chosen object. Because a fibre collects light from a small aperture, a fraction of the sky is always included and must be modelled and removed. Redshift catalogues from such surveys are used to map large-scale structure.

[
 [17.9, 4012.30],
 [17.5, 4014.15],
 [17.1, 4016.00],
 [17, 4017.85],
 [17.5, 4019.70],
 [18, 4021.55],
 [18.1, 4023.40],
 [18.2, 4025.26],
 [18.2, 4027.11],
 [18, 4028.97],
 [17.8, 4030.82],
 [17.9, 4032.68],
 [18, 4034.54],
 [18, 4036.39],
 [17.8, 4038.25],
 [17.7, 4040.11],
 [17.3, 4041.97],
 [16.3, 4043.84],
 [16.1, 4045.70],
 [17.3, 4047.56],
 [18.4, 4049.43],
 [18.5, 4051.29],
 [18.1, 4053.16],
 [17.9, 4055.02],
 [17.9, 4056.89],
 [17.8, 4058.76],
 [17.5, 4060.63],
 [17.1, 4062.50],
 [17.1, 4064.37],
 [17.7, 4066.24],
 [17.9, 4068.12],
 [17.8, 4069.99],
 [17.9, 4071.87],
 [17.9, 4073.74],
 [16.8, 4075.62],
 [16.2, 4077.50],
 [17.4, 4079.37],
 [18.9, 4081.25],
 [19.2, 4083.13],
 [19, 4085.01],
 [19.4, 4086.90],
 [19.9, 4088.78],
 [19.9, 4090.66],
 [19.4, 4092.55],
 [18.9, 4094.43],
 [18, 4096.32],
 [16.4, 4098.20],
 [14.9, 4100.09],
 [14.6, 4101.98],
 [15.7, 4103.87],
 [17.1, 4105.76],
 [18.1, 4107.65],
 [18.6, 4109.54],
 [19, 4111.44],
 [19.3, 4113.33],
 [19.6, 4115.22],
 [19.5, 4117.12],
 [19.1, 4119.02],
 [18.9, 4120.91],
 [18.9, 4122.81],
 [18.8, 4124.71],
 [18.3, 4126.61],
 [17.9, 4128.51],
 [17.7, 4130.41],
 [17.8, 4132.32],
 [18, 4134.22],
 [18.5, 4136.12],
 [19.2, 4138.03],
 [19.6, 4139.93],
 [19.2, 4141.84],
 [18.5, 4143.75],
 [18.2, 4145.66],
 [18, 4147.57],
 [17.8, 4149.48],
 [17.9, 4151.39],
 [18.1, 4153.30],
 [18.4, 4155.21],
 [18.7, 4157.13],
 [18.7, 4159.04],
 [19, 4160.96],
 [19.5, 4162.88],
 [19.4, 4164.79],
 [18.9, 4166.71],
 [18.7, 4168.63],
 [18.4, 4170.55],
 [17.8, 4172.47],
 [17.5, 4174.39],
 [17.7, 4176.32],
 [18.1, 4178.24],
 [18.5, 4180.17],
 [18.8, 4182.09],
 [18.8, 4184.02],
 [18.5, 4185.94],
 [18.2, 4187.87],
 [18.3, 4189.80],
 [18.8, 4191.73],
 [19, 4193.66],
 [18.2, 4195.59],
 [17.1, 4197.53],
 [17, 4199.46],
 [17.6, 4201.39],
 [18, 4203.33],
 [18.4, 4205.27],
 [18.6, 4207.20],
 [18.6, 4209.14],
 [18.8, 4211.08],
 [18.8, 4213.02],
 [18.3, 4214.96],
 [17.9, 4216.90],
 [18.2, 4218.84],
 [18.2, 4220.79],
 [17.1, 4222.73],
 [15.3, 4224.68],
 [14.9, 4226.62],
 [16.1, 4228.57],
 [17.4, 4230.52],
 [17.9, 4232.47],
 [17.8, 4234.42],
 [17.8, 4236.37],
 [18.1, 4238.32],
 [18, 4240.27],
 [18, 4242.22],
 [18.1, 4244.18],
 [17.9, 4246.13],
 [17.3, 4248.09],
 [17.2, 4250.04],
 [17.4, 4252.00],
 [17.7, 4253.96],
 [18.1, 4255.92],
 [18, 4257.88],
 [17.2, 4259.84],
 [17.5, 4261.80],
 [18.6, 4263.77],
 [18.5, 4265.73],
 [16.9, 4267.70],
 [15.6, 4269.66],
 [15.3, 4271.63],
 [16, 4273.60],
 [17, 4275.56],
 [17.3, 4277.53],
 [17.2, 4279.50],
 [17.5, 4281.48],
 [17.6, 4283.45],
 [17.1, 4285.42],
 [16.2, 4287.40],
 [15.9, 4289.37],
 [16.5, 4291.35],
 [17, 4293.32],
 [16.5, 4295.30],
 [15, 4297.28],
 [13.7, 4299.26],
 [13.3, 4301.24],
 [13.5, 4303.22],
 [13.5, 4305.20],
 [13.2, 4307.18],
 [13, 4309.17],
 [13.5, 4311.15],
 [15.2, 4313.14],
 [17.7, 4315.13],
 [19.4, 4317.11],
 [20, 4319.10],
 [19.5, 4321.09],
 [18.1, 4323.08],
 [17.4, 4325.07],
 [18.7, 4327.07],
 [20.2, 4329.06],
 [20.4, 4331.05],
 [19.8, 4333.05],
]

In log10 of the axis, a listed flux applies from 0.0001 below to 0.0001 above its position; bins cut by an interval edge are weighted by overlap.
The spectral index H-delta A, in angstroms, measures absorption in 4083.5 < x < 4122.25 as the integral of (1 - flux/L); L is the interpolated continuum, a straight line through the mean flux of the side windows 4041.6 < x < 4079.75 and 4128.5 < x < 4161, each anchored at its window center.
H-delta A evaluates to -0.8 angstroms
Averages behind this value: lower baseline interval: 17.5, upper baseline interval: 18.4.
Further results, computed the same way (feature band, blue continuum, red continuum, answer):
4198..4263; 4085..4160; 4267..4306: -3.57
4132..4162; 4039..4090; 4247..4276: -1.56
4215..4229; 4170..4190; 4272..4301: 0.45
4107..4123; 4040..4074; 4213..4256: -1.34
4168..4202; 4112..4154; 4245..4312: -0.76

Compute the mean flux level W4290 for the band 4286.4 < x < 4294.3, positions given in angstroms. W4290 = 16.4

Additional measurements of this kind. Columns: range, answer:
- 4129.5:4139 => 18.2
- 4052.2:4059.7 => 17.9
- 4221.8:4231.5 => 16.1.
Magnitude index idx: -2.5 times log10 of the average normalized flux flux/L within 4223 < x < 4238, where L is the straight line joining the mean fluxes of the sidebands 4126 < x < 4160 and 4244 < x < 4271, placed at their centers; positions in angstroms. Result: 0.06 mag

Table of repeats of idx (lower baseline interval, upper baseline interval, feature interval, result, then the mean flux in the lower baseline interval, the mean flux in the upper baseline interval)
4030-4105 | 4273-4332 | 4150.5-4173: -0.084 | 17.7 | 16.6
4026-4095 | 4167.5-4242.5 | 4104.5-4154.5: -0.033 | 18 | 17.9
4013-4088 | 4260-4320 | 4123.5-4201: -0.084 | 17.8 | 16.2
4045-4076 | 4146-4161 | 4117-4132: -0.028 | 17.7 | 18.3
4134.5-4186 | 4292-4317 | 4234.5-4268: -0.104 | 18.5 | 14.8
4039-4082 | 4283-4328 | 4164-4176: -0.091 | 17.5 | 16.1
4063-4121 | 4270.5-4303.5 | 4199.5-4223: -0.083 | 18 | 16.1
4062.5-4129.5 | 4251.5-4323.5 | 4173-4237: -0.043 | 18.1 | 16.5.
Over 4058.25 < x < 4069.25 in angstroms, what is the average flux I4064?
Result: 17.5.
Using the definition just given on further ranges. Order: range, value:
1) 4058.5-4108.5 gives 17.7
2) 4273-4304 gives 16.1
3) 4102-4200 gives 18.4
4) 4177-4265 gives 17.9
